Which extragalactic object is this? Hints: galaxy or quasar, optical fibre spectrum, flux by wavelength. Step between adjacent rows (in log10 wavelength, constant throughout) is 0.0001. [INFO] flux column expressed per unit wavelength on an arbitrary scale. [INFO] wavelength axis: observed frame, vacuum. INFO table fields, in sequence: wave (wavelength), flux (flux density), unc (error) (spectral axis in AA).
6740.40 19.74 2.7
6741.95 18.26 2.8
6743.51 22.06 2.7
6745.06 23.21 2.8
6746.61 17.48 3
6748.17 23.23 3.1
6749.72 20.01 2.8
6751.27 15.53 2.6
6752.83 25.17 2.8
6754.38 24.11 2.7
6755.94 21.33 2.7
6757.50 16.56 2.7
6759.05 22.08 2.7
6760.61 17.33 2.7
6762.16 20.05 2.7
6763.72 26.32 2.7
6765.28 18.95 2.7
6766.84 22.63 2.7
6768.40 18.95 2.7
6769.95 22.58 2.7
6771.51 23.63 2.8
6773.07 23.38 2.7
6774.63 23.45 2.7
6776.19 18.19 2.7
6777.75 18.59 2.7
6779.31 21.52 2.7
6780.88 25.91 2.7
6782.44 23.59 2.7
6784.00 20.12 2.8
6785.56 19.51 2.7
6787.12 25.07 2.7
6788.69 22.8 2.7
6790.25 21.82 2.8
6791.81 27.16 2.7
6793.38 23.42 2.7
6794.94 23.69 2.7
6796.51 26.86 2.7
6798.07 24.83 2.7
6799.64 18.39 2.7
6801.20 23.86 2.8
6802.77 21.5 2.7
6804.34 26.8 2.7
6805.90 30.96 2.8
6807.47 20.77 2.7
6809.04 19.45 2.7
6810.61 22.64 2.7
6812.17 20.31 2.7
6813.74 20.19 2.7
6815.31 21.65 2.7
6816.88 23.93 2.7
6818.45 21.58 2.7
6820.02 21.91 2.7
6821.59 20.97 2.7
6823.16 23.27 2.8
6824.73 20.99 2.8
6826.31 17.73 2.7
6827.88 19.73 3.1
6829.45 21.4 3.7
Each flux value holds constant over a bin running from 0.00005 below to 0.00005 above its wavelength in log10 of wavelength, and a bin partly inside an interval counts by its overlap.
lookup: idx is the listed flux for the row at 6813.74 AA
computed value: 20.19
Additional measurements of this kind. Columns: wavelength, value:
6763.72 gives 26.32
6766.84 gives 22.63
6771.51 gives 23.63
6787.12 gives 25.07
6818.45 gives 21.58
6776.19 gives 18.19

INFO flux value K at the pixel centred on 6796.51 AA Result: 26.86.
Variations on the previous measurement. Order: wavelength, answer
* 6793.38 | 23.42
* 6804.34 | 26.8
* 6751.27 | 15.53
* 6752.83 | 25.17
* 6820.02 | 21.91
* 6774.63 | 23.45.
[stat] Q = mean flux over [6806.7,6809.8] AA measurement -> 20.1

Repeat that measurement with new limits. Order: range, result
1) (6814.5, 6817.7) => 22.7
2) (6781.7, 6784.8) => 21.8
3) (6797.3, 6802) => 22.3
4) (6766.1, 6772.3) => 22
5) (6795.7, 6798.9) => 25.7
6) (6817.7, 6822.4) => 21.5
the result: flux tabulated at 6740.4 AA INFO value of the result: 19.74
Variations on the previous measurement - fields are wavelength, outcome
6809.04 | 19.45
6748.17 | 23.23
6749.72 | 20.01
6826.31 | 17.73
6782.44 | 23.59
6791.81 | 27.16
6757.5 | 16.56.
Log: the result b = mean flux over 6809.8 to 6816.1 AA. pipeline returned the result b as 21.2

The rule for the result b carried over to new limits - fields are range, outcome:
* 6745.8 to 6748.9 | 20.3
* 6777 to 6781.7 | 22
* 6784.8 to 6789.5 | 22.5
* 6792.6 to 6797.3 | 24.7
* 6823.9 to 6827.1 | 19.4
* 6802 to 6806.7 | 26.4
